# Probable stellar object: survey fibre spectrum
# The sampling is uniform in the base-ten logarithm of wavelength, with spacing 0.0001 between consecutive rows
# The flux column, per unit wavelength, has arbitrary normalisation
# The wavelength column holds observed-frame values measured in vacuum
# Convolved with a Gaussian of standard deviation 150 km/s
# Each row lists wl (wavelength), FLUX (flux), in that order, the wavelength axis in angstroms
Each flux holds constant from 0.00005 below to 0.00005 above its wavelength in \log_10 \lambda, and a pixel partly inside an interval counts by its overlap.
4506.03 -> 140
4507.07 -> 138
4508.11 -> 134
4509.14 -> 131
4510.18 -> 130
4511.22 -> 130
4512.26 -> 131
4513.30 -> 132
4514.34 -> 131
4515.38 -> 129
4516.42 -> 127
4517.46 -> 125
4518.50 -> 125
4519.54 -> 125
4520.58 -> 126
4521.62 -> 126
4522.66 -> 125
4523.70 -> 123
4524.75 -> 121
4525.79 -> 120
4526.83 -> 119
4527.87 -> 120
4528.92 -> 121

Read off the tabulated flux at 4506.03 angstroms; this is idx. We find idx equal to 140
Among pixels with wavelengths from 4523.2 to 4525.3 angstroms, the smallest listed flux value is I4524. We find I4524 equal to 121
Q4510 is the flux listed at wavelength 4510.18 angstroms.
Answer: 130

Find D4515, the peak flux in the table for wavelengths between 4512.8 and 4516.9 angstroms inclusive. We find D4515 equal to 132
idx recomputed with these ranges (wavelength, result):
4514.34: 131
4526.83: 119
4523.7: 123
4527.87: 120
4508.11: 134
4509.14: 131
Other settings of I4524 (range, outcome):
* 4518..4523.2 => 125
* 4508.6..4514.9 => 130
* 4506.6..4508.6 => 134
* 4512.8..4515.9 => 129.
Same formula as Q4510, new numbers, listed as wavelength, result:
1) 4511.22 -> 130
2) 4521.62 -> 126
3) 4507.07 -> 138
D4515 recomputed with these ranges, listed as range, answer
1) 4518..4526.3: 126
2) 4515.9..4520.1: 127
